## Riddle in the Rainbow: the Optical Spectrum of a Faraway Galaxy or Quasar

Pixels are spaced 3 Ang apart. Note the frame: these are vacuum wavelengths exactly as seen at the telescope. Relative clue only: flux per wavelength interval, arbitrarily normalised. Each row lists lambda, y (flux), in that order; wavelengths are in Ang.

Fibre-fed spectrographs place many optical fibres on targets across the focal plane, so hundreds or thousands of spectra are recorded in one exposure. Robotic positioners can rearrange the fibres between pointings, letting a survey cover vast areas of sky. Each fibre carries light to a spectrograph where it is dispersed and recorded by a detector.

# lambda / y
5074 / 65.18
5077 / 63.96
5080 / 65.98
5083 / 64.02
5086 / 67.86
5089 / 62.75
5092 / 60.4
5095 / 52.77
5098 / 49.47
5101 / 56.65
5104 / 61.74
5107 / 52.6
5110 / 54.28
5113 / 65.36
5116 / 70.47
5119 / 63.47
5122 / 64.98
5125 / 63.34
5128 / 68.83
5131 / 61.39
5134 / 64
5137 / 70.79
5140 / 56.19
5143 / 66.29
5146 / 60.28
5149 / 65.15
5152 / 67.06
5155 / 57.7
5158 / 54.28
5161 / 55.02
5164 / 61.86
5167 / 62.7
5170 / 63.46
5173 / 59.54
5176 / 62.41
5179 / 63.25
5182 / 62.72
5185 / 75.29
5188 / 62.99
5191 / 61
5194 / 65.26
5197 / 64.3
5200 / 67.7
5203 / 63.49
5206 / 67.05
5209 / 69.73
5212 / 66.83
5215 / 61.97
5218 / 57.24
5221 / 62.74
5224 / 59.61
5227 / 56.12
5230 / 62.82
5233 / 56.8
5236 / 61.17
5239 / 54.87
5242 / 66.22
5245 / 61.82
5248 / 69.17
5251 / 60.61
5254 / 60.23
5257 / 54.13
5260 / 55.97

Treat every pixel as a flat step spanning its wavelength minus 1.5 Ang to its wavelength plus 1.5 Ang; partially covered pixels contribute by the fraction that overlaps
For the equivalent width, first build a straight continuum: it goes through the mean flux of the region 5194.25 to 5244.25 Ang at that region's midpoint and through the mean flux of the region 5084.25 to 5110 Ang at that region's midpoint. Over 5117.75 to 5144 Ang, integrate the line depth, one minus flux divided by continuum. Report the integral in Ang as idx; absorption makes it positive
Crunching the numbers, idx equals -2.3 Ang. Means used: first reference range 57.9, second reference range 62.5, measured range 64.3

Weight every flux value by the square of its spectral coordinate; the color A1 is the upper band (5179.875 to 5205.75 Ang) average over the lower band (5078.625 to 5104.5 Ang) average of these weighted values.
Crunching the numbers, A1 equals 1.13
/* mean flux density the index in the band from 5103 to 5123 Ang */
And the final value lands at 61.8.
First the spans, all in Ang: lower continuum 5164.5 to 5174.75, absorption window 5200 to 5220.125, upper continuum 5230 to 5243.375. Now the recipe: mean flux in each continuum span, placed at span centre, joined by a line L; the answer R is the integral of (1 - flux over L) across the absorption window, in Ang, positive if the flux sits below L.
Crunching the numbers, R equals -1.3 Ang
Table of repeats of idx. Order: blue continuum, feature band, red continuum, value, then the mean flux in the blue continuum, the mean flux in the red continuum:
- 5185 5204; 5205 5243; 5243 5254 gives 1.50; 65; 63.5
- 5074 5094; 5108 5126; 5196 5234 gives 0.09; 64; 62.9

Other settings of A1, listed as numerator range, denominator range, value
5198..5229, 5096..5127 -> 1.09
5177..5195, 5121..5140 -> 1.02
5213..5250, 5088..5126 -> 1.07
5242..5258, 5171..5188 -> 0.99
